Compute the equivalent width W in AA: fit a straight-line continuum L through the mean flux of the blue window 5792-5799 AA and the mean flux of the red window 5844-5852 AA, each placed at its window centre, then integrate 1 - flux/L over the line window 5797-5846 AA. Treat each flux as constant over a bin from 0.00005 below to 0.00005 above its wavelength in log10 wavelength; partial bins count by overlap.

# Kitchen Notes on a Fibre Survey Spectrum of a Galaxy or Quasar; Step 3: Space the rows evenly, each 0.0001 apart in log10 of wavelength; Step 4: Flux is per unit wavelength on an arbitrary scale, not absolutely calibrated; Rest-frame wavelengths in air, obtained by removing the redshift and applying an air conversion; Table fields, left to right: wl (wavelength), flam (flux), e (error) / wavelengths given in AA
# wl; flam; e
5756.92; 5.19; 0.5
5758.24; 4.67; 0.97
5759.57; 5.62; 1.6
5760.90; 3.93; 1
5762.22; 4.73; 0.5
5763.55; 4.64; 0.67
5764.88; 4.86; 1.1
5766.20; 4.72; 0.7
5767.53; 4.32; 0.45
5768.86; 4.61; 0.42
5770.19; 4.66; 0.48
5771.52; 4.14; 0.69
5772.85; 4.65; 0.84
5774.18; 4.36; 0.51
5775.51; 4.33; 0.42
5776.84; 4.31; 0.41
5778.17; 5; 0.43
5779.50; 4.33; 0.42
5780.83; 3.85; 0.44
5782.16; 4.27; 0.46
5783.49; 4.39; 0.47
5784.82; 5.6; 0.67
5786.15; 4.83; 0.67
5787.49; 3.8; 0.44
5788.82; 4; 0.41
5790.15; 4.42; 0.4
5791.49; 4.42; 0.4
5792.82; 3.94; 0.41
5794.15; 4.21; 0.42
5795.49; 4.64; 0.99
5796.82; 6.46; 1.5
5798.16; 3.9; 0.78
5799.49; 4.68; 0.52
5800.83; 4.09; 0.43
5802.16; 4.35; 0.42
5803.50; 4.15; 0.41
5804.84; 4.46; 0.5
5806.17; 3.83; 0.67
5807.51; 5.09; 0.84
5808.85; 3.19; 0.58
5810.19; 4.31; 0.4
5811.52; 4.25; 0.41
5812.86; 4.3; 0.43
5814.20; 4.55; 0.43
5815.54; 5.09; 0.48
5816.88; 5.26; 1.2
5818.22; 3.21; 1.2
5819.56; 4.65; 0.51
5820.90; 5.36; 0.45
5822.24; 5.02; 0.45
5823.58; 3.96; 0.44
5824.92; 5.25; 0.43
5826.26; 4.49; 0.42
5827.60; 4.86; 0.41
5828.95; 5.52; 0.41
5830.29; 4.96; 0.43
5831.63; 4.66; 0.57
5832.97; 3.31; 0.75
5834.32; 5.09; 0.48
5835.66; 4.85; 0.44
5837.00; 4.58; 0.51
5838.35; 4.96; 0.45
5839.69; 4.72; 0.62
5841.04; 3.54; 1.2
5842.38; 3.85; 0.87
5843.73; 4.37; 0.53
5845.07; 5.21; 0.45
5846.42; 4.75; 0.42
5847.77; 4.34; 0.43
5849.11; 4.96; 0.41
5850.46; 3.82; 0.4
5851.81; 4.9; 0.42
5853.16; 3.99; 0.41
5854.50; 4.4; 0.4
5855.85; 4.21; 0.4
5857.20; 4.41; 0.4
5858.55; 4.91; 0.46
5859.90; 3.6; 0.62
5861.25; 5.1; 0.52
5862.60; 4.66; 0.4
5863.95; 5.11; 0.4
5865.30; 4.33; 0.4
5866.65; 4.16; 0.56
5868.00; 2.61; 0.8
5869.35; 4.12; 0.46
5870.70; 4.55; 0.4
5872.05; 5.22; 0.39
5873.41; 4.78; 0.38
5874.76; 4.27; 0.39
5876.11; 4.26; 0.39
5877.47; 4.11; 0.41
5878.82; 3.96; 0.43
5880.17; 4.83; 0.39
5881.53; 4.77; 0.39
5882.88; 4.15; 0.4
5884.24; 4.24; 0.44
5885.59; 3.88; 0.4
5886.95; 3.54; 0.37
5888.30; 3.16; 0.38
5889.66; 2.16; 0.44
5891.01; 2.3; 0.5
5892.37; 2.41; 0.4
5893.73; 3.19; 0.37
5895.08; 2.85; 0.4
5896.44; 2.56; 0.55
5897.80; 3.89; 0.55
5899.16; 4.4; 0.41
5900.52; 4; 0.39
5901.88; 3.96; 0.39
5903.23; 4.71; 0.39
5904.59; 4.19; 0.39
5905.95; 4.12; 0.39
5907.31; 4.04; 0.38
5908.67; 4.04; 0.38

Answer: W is 1.2 AA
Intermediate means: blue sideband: 4.63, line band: 4.52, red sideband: 4.63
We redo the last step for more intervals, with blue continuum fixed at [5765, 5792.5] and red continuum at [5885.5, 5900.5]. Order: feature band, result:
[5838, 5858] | -4.2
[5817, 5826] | -1.5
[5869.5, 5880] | -3.5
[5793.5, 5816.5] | -1.7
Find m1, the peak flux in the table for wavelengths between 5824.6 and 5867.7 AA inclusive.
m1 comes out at 5.52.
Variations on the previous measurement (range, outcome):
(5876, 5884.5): 4.83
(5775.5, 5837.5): 6.46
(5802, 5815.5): 5.09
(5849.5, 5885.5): 5.22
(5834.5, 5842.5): 4.96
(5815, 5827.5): 5.36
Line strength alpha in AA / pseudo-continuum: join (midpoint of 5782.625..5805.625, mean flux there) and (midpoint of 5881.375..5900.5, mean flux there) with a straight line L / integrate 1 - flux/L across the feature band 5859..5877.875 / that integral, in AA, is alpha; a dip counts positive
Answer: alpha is -3.8 AA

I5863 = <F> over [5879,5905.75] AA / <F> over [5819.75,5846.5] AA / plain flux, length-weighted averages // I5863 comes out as 0.78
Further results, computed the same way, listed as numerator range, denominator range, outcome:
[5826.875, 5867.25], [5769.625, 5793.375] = 1.03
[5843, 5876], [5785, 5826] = 0.99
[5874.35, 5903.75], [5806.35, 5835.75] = 0.81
